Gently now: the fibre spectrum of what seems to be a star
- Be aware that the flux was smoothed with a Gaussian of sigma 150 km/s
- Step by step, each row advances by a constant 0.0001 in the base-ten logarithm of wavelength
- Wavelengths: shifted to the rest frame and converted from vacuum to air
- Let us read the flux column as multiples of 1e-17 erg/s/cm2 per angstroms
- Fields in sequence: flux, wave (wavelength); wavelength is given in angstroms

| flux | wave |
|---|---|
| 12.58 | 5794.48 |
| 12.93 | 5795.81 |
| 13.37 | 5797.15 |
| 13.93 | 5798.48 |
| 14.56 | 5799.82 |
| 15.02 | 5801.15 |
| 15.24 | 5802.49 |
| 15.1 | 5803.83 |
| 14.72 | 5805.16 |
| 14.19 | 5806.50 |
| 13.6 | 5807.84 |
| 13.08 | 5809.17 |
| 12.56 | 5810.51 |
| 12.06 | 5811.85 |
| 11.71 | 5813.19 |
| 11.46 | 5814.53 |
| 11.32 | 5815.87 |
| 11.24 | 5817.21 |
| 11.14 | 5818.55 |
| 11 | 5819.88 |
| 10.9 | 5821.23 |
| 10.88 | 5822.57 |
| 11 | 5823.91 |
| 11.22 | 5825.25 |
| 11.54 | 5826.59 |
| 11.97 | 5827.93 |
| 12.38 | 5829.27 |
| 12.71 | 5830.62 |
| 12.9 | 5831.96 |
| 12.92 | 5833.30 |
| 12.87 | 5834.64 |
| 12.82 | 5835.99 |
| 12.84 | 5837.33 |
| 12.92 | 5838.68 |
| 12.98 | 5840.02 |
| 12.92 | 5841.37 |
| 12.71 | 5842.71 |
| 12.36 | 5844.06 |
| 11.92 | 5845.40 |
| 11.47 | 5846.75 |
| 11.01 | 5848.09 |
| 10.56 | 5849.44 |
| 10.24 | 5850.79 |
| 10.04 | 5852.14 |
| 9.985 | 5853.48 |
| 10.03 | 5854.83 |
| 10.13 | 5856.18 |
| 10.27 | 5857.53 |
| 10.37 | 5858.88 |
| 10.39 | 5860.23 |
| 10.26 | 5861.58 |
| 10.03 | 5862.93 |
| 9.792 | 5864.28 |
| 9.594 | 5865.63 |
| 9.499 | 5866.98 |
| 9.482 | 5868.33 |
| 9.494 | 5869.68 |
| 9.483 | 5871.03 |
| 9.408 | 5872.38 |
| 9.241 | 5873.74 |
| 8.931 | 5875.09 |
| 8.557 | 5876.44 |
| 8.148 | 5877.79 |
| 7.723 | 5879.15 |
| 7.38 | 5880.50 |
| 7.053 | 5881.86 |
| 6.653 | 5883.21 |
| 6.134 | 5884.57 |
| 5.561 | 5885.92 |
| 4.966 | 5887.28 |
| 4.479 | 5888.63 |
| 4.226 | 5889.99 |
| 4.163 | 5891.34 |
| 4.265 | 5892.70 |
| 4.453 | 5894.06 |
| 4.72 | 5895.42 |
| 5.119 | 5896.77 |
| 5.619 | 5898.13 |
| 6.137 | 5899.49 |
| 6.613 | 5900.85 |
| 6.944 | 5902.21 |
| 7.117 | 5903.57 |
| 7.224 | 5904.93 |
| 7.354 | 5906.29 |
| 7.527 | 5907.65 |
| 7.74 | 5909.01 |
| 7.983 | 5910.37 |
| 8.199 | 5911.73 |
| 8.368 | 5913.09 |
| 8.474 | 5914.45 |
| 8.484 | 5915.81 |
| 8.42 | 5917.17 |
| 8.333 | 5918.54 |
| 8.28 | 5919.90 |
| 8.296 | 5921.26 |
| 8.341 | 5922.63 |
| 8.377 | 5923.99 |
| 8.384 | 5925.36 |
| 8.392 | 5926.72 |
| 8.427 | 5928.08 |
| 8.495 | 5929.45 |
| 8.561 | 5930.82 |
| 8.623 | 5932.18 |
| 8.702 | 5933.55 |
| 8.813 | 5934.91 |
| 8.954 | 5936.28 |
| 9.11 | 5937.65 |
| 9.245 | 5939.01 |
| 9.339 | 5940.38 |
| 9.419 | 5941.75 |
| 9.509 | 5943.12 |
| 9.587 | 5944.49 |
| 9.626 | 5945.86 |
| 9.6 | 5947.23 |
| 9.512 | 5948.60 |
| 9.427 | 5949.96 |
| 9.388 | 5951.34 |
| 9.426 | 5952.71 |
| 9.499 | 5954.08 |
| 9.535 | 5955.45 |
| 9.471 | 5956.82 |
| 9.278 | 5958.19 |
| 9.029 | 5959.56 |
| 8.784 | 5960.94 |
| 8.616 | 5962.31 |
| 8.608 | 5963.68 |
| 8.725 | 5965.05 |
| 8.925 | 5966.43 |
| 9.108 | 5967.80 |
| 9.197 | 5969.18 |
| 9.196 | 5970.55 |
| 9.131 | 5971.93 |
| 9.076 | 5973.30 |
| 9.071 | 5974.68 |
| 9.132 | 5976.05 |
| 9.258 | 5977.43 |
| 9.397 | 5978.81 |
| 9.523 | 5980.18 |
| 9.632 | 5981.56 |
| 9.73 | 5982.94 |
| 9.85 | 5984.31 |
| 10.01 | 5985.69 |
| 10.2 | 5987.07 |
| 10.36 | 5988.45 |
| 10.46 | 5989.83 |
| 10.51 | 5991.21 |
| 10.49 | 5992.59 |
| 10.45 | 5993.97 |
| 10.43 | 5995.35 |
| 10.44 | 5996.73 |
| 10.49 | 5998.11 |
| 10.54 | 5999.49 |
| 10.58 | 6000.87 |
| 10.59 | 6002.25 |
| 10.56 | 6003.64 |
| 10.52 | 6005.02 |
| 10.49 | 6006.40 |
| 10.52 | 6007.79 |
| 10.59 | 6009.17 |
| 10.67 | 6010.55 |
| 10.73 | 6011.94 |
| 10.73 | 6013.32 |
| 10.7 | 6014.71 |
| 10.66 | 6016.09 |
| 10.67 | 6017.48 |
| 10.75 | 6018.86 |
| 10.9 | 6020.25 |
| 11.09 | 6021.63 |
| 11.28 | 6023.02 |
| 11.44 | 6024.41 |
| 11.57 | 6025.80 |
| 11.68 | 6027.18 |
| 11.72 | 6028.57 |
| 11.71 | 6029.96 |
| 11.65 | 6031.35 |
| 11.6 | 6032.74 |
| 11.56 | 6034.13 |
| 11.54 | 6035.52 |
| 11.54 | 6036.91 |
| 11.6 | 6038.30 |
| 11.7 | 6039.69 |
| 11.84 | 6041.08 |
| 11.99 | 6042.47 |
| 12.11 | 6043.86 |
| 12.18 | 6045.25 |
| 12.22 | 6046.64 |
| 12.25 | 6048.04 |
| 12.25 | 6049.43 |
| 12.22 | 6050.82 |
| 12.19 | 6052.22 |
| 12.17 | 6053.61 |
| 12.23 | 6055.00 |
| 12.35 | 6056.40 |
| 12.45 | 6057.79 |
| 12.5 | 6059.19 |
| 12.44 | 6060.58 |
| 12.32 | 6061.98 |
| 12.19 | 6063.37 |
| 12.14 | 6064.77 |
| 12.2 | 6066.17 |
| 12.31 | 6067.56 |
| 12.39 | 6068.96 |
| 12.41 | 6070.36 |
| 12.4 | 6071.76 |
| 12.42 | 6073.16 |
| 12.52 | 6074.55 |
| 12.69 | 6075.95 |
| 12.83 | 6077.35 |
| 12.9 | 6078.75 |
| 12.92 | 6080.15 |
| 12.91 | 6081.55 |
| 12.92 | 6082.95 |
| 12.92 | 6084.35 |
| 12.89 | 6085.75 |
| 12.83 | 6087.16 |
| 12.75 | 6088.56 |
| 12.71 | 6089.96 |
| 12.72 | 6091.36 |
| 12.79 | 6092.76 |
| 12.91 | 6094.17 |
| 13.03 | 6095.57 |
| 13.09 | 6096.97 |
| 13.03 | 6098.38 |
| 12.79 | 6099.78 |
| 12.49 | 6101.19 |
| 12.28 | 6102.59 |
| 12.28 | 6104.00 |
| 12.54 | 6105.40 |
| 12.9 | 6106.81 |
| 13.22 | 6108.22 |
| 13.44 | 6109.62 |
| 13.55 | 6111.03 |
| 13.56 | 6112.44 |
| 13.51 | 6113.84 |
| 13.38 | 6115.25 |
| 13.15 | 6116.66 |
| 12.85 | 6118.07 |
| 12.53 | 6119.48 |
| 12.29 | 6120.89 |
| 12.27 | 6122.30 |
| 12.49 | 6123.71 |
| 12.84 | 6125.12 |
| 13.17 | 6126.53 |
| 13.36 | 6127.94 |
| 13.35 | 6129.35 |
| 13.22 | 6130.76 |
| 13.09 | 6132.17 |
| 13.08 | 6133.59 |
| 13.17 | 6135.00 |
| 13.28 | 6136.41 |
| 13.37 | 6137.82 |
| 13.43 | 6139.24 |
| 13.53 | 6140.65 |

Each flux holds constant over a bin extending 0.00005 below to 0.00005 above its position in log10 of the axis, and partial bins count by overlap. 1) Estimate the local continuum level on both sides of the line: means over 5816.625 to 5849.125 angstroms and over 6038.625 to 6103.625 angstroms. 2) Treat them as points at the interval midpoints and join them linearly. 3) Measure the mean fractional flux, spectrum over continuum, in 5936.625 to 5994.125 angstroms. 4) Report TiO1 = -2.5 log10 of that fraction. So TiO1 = 0.28 mag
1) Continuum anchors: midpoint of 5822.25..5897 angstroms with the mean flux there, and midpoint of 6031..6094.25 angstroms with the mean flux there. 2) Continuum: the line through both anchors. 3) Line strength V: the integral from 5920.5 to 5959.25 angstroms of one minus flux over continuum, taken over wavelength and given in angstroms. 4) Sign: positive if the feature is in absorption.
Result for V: 5.9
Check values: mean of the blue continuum 9.57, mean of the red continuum 12.3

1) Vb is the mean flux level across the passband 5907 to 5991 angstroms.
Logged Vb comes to 9.03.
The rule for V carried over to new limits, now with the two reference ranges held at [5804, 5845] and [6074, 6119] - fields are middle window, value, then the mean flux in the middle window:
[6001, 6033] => 4.4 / 11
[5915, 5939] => 7.7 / 8.55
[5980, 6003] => 4.4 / 10.3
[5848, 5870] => 4.2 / 10.1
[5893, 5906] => 6.8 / 5.98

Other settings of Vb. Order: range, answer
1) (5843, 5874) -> 10.3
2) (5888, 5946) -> 7.63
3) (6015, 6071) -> 11.8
